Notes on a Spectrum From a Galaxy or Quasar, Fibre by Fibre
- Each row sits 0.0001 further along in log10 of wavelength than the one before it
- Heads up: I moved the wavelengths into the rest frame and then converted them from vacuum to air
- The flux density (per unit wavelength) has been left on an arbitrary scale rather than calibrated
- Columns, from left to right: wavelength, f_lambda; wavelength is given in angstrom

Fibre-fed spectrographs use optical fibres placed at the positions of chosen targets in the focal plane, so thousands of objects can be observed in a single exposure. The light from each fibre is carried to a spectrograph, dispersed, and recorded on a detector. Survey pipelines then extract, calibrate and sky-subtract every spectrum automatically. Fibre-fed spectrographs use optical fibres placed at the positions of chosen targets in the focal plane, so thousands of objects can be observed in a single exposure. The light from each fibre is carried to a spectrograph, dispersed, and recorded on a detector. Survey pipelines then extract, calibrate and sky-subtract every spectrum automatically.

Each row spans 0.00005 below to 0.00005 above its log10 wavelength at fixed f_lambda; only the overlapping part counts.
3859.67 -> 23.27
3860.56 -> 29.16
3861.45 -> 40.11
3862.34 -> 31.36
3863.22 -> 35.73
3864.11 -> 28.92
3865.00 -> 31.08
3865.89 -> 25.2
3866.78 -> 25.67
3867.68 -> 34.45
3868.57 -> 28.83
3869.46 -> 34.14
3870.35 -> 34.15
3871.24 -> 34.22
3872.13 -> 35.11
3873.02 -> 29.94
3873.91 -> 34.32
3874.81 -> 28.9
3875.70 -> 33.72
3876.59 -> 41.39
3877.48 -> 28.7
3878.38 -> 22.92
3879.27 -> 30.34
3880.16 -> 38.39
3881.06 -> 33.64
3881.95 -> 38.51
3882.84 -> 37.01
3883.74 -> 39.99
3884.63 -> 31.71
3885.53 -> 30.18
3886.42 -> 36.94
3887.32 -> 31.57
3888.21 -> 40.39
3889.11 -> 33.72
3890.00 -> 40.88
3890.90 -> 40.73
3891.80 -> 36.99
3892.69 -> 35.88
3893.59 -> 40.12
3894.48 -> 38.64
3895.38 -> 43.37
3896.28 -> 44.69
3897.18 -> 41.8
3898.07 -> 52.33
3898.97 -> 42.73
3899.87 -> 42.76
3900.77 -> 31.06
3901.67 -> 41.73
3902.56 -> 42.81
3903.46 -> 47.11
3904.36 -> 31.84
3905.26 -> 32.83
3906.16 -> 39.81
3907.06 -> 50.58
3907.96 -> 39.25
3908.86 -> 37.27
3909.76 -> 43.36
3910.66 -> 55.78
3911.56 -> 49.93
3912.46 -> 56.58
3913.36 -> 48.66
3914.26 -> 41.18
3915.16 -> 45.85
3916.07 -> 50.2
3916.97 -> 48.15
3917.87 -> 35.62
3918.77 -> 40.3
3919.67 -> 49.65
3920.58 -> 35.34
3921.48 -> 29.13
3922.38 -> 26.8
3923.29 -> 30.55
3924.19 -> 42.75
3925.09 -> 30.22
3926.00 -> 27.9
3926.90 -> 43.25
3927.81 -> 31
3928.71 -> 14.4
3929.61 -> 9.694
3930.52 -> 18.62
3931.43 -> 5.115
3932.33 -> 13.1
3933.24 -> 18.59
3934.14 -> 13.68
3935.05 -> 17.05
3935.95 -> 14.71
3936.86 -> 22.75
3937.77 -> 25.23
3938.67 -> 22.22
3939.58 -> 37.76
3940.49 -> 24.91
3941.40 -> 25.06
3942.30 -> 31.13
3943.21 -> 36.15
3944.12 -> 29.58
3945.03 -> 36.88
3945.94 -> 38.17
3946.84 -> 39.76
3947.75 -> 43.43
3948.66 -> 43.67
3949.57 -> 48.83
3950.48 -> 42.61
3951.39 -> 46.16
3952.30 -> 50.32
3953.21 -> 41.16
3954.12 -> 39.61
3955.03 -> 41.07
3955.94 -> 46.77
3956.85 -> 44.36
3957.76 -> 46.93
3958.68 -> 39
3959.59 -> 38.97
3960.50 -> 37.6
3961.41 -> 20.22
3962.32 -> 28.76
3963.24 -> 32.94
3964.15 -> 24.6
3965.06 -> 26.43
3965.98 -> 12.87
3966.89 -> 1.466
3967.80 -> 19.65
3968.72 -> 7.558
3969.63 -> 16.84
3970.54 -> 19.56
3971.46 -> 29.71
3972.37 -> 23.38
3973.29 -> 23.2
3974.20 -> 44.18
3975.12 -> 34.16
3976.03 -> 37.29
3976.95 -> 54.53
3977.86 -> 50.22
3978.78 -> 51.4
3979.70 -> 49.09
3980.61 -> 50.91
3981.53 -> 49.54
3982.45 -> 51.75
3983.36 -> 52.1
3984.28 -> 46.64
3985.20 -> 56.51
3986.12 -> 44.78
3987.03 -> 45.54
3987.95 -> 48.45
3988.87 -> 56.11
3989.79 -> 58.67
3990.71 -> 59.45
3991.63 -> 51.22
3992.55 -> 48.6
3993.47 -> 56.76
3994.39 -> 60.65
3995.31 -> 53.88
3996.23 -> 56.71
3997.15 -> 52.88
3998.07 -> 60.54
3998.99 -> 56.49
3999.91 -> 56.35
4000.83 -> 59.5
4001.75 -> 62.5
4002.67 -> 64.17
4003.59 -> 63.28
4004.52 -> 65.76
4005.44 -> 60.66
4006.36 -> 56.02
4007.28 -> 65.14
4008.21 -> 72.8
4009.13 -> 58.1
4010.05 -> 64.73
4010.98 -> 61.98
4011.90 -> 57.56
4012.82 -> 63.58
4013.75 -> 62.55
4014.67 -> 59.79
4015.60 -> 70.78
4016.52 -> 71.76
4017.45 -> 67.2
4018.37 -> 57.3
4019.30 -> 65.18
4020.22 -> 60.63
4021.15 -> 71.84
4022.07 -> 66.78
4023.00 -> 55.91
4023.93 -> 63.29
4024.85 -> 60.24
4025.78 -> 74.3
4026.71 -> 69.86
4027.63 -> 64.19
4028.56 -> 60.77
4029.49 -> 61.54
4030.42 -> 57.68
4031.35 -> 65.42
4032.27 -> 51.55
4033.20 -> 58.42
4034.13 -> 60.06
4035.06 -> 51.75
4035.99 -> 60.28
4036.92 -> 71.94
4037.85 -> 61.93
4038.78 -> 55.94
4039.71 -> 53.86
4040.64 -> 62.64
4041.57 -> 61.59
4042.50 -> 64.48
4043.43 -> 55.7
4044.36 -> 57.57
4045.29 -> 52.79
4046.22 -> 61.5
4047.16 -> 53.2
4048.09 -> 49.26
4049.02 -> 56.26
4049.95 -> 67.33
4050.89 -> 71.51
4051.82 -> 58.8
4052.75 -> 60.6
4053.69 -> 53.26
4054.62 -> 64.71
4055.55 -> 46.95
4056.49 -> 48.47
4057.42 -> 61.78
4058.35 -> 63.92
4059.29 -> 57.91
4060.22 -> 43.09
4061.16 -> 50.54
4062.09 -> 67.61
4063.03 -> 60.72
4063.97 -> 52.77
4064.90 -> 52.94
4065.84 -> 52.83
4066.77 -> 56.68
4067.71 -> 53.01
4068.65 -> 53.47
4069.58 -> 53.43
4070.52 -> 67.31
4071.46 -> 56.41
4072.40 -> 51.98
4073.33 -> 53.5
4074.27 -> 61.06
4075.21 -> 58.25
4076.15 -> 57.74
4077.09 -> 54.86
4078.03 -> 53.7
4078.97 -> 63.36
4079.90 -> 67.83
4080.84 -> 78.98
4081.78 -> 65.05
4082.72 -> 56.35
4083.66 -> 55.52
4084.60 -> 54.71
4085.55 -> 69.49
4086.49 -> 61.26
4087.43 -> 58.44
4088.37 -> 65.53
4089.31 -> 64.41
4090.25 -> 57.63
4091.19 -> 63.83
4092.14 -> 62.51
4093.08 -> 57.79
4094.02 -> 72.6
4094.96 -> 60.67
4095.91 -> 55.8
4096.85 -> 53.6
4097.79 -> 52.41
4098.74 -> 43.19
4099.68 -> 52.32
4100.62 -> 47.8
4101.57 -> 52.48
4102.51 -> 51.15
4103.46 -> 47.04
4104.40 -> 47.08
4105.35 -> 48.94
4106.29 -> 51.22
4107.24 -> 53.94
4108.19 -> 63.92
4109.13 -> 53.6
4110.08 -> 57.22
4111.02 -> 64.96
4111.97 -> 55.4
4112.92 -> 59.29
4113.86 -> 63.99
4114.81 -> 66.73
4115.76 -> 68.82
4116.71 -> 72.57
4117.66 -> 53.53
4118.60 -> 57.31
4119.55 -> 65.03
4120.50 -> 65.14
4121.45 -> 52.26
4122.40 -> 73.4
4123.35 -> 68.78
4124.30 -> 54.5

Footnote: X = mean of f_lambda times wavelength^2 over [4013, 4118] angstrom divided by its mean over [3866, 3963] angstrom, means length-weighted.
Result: 1.8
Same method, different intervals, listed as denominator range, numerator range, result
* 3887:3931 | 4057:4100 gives 1.64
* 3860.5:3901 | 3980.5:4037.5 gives 1.80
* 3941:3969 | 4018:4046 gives 1.85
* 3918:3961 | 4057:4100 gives 1.92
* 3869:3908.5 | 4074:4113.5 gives 1.72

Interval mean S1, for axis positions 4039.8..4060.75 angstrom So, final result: 57.8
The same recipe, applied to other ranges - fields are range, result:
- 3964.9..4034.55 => 52.9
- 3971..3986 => 44.1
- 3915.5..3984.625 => 33.2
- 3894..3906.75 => 41.1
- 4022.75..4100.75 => 58.9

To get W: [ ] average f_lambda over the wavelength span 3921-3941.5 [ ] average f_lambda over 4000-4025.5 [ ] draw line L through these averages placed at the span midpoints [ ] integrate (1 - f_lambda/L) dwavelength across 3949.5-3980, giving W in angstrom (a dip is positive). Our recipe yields 3.8 angstrom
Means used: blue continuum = 23.7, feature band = 34.2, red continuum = 63.3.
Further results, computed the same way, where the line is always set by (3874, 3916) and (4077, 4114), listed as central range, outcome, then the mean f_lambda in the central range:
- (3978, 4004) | -3.2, 54.4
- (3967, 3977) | 4.4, 26.2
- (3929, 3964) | 10.0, 31.8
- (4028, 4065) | -3.4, 58.3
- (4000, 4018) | -4.8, 63.4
